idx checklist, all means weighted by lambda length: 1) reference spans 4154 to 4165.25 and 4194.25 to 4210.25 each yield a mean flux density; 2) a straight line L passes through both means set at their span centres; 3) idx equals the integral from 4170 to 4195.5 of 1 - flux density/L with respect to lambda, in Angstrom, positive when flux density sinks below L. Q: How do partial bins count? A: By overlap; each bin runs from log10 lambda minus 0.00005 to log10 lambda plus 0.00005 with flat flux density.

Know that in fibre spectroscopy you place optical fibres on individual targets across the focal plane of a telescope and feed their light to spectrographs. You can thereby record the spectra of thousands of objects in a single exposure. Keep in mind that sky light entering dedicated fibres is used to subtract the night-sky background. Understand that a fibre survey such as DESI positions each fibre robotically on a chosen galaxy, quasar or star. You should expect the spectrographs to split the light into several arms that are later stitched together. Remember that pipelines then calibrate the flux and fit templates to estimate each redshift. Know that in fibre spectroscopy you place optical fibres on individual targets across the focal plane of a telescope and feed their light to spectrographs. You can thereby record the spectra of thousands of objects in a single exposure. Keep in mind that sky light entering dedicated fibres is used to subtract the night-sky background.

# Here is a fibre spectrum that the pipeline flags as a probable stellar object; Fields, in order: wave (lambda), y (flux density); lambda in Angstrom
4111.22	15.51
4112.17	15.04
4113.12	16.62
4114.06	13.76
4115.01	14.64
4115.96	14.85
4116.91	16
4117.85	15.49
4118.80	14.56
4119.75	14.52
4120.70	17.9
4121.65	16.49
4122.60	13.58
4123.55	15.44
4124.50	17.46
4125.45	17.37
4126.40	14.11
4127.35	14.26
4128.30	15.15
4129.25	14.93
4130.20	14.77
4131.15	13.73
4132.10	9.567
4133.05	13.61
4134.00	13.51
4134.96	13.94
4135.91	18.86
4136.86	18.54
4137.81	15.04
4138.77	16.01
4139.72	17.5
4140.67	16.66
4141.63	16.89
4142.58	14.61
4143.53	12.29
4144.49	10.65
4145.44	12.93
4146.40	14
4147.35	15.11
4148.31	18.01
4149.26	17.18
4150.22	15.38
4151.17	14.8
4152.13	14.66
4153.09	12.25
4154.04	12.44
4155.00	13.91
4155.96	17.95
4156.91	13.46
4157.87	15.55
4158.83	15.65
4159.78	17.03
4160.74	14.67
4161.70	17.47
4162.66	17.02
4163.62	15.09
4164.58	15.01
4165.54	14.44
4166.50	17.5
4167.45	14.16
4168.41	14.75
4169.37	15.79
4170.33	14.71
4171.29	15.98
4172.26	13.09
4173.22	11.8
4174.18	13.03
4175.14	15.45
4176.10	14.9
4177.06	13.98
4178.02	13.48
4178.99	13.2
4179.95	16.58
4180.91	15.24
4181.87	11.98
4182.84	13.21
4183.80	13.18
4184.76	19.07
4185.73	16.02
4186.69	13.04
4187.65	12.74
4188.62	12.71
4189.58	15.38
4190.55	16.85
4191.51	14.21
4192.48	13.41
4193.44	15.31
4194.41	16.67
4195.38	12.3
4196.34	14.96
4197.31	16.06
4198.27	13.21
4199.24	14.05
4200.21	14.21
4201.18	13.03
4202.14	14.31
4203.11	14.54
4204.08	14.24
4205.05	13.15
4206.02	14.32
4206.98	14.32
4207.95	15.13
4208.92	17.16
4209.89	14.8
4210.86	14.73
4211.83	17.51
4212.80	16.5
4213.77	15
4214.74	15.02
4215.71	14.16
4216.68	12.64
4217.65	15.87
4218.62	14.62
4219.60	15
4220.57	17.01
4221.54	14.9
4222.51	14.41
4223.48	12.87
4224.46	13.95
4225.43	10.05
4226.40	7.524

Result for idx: 1.0 Angstrom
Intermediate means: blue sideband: 15.5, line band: 14.4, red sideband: 14.5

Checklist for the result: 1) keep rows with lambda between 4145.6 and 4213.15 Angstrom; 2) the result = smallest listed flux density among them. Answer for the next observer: 11.8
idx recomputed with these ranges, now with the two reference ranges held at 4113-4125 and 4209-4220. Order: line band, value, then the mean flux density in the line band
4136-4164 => 0.1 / 15.3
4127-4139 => 0.5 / 14.7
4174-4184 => 0.8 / 14.1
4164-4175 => 0.5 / 14.6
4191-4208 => 1.0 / 14.3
